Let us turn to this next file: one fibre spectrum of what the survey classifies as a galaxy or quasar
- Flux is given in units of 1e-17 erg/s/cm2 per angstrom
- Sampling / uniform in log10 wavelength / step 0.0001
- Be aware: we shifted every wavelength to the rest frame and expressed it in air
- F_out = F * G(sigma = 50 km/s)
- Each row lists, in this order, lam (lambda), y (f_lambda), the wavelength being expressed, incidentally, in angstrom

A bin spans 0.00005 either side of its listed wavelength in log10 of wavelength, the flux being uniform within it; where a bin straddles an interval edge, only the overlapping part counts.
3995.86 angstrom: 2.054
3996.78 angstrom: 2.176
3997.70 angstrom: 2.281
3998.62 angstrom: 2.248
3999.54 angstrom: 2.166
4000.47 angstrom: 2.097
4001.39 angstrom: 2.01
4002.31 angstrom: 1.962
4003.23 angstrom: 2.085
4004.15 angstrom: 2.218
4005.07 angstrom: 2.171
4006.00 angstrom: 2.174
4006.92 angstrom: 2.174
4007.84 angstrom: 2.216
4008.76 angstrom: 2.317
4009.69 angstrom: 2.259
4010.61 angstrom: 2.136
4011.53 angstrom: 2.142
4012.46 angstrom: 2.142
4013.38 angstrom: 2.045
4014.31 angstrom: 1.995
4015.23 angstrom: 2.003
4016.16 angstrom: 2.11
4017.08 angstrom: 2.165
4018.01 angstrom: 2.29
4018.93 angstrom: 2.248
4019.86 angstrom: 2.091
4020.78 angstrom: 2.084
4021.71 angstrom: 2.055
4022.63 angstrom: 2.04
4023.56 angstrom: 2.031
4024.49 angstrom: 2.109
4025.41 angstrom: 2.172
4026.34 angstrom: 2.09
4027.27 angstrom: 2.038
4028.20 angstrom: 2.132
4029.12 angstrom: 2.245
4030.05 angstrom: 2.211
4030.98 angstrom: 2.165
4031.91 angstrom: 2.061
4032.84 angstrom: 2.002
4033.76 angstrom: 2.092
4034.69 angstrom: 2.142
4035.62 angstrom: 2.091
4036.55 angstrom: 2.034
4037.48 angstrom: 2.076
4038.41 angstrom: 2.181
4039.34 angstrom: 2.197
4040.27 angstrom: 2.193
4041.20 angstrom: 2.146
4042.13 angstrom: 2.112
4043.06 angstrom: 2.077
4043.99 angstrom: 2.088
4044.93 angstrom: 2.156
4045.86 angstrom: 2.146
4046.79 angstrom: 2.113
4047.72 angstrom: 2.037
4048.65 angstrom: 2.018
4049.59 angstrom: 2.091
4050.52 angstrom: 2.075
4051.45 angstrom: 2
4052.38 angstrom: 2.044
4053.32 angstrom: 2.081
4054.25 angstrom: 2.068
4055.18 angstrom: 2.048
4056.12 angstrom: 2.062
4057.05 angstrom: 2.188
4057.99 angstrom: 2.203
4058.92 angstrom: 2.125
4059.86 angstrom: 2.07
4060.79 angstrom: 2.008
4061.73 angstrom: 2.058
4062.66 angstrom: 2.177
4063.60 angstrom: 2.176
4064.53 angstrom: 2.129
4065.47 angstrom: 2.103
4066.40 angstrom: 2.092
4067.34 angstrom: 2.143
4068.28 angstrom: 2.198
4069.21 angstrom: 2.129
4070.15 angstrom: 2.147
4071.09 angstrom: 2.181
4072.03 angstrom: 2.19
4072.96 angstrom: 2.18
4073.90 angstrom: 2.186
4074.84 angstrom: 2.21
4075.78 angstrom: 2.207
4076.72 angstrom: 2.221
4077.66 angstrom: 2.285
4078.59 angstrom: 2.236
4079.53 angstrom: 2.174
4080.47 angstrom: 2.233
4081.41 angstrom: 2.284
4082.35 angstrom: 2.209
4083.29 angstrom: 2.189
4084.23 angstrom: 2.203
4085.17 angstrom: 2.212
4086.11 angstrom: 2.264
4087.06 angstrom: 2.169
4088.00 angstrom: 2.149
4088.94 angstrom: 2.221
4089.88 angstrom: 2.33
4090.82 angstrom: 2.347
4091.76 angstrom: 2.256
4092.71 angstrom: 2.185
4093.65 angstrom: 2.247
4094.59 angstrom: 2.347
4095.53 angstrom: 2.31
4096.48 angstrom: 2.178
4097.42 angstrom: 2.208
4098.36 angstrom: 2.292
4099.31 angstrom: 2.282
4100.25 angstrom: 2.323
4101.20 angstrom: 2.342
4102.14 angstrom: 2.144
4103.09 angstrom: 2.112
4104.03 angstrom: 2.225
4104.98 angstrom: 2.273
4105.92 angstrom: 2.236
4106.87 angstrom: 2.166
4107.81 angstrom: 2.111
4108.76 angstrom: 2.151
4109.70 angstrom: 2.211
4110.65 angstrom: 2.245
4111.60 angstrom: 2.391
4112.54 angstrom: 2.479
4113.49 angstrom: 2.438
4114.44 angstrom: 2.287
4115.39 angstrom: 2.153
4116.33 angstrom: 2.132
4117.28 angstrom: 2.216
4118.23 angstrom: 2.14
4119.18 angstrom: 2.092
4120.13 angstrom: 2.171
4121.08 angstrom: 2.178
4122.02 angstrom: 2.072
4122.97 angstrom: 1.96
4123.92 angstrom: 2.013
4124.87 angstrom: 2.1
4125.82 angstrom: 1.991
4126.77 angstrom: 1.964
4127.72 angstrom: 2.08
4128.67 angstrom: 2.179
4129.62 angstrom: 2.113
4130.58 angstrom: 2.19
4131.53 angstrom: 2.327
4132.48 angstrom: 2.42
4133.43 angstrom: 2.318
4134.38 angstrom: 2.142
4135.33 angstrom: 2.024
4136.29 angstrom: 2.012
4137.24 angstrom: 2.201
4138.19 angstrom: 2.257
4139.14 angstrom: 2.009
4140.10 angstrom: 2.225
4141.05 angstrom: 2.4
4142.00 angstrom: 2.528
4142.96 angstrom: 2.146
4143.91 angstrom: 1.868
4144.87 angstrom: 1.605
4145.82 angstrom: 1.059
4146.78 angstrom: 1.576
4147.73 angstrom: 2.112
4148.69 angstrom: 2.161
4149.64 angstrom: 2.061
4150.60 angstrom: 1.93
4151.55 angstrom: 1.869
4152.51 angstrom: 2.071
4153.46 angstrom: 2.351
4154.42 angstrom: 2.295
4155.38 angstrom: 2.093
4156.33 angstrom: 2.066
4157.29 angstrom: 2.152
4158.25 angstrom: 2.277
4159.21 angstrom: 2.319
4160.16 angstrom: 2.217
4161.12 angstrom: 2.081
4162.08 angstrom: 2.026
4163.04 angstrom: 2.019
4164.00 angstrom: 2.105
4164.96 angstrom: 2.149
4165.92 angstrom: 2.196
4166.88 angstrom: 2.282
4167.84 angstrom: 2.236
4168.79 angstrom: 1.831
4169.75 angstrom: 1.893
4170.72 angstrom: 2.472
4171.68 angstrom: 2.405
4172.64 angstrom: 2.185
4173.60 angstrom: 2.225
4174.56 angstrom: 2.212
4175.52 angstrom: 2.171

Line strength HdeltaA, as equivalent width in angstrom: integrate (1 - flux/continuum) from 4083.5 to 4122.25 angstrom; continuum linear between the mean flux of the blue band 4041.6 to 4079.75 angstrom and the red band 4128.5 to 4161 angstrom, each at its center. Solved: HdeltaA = -2.1 angstrom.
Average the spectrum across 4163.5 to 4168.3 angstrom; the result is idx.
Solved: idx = 2.19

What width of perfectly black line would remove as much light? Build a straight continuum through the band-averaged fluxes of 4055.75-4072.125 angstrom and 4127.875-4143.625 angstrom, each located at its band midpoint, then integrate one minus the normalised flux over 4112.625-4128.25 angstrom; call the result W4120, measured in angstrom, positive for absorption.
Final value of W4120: 0.4 angstrom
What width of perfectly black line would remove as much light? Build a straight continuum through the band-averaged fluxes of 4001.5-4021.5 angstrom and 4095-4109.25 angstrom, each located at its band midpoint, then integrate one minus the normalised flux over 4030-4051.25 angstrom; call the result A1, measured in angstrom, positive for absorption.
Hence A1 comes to 0.6 angstrom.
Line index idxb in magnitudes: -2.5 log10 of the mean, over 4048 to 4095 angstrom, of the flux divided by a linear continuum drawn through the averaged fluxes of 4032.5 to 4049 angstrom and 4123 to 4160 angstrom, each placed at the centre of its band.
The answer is -0.03 mag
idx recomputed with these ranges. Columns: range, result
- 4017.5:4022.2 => 2.15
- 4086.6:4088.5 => 2.16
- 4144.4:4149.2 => 1.71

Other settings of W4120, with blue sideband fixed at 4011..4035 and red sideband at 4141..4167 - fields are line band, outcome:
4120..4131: -0.04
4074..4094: -1.34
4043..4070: -0.02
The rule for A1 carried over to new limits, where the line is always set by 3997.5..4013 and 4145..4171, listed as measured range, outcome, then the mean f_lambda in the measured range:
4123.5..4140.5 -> -0.5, 2.14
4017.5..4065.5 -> 0.6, 2.11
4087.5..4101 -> -1.0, 2.26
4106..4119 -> -0.9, 2.24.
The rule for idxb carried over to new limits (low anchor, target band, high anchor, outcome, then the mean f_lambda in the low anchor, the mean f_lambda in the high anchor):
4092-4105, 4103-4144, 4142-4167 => -0.01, 2.25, 2.05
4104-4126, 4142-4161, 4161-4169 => 0.06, 2.19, 2.11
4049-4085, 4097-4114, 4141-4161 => -0.08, 2.15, 2.05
